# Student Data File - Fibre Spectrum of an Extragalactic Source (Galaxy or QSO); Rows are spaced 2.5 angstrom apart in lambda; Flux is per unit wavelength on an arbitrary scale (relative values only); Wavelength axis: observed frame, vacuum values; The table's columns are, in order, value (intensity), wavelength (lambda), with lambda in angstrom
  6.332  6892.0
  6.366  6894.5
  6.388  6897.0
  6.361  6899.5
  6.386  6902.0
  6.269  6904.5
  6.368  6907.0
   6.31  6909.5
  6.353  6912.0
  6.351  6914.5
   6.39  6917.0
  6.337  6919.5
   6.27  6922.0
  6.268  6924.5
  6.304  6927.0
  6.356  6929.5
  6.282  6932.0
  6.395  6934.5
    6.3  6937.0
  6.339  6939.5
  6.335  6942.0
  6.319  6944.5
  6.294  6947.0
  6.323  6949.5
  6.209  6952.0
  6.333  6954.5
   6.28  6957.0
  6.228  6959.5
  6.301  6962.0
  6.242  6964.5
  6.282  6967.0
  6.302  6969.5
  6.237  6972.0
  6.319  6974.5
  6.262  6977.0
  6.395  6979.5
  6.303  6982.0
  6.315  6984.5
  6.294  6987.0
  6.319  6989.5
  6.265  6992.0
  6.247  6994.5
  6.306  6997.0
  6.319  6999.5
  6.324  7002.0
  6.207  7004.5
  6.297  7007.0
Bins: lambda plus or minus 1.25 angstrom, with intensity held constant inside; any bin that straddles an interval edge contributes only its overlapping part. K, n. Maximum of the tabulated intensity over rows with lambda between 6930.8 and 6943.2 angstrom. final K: 6.395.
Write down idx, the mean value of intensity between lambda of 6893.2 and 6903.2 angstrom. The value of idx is 6.37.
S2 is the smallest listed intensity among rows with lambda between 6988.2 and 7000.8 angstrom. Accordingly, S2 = 6.247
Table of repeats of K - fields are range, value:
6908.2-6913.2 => 6.353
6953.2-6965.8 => 6.333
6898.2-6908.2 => 6.386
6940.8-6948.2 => 6.335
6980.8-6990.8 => 6.319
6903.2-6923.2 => 6.39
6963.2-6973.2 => 6.302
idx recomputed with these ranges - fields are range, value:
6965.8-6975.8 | 6.28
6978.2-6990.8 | 6.32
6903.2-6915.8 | 6.33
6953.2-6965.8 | 6.28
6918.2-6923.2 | 6.3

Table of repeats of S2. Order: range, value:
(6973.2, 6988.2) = 6.262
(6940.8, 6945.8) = 6.319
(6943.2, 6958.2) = 6.209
